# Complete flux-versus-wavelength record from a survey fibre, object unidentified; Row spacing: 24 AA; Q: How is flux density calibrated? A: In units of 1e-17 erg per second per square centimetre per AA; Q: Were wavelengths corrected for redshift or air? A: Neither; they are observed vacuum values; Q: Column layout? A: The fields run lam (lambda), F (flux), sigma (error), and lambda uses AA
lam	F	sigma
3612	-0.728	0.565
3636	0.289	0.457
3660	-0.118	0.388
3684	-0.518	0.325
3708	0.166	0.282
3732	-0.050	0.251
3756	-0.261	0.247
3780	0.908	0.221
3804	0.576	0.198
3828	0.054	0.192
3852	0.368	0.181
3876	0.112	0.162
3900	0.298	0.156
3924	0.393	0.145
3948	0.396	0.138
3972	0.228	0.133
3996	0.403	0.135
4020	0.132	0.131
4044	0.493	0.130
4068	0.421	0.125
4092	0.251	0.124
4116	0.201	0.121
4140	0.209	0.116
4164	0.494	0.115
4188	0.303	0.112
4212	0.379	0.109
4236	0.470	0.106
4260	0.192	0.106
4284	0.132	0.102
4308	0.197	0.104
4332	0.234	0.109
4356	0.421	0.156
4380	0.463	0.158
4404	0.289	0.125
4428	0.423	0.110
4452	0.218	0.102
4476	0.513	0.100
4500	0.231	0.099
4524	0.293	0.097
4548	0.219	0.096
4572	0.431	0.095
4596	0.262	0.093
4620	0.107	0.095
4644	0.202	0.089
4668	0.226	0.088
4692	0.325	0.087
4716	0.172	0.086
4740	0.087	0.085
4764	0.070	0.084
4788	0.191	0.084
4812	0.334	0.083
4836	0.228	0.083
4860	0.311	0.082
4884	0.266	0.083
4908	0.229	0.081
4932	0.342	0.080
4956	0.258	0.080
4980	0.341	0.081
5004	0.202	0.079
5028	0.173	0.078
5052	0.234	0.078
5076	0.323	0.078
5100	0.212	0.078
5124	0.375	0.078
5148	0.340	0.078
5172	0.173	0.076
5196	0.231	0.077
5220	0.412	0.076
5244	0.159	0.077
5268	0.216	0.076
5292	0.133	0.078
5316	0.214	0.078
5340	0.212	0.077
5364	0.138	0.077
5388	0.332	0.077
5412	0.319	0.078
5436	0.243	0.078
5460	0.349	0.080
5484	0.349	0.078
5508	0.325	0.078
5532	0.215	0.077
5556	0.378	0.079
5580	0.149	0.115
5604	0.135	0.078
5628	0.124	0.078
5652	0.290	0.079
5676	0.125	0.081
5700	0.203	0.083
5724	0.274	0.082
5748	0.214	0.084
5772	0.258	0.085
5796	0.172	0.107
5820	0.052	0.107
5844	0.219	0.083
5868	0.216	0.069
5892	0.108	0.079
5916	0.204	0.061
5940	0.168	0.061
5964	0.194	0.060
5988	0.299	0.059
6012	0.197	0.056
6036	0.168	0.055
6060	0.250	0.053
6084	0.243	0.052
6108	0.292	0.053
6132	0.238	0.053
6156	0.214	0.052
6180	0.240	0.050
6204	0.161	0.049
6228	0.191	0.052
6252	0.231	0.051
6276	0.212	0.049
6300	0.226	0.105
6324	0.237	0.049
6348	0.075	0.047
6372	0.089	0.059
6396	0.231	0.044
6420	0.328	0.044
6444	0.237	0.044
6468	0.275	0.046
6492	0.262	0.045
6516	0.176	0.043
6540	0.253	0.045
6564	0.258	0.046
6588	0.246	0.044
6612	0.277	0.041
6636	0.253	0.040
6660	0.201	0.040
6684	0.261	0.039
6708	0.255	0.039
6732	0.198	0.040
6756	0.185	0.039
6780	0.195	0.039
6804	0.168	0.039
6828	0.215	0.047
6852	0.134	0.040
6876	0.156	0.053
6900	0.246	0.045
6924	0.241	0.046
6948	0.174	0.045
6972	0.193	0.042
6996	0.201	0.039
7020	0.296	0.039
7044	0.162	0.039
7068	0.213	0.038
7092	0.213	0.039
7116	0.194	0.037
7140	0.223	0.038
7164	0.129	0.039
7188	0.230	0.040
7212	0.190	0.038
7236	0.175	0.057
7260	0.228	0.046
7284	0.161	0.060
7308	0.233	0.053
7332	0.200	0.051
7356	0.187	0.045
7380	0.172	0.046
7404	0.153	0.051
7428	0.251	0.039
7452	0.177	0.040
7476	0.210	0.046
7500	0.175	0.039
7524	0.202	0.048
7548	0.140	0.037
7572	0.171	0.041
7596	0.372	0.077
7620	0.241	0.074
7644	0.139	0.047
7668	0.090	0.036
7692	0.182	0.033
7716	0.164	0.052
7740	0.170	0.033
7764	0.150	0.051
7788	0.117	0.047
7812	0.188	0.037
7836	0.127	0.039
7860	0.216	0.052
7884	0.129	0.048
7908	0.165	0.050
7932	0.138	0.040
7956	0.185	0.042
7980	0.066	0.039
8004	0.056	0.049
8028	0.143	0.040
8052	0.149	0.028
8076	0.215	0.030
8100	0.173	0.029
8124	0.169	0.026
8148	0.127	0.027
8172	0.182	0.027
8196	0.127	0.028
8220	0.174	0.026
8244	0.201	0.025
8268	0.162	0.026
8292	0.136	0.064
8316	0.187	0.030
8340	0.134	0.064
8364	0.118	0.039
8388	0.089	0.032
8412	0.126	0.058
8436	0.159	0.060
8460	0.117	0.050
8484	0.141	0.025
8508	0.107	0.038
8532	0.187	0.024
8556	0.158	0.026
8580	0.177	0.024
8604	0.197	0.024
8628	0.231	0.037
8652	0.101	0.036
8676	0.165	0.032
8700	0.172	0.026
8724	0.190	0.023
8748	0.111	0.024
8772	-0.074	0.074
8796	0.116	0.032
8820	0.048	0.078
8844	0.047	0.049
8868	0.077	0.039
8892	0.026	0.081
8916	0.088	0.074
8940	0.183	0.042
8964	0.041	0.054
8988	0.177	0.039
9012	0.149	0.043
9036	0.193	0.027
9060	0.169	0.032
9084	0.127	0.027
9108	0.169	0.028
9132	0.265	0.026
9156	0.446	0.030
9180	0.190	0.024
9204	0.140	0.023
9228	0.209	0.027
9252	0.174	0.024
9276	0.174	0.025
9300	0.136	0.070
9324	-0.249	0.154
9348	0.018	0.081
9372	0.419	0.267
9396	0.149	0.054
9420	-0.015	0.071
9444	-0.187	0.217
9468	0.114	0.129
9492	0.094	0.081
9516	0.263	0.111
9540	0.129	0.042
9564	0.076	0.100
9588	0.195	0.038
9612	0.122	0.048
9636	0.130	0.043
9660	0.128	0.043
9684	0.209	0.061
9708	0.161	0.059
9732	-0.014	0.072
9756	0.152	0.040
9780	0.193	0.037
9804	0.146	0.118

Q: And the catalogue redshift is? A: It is 1.46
